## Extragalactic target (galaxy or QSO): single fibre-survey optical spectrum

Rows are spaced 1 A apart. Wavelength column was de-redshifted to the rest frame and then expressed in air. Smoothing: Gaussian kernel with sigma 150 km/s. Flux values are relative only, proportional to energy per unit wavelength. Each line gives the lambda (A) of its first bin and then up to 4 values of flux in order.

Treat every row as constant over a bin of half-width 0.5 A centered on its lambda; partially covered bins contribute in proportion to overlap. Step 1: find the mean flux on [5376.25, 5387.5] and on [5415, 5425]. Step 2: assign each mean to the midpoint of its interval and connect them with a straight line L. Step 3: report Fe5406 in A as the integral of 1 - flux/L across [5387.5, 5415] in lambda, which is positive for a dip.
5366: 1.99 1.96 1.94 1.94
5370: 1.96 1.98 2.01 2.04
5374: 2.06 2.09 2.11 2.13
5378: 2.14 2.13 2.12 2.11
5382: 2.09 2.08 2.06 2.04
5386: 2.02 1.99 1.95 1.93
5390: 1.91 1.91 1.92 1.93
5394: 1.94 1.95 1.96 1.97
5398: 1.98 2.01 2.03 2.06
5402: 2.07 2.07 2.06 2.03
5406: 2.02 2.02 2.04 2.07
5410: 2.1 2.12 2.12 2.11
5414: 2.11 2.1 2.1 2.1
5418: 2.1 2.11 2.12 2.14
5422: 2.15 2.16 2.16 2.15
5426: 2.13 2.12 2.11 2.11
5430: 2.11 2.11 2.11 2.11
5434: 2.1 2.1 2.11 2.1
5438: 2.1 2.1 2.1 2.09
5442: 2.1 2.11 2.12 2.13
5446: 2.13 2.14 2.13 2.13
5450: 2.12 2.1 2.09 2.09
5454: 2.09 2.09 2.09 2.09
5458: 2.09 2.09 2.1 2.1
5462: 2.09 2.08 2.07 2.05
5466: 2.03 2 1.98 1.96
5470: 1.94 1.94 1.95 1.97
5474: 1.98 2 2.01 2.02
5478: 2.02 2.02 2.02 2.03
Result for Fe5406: 1.2 A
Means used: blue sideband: 2.08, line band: 2.02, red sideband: 2.13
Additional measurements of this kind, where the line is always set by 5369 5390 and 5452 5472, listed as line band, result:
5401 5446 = -1.19 A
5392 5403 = 0.30 A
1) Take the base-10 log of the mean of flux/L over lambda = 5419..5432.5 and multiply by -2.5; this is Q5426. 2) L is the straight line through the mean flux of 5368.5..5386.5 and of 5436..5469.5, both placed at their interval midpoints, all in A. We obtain -0.03 mag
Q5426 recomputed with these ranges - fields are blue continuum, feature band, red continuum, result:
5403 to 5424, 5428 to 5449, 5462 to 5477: -0.030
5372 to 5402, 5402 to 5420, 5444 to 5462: -0.015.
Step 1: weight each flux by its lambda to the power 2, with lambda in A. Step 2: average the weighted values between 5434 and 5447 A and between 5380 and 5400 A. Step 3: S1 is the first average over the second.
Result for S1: 1.1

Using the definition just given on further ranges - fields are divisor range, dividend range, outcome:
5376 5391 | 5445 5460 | 1.06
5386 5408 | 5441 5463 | 1.08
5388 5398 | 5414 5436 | 1.11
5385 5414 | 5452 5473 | 1.04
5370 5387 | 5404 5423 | 1.02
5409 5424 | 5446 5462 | 1.01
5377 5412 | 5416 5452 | 1.06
